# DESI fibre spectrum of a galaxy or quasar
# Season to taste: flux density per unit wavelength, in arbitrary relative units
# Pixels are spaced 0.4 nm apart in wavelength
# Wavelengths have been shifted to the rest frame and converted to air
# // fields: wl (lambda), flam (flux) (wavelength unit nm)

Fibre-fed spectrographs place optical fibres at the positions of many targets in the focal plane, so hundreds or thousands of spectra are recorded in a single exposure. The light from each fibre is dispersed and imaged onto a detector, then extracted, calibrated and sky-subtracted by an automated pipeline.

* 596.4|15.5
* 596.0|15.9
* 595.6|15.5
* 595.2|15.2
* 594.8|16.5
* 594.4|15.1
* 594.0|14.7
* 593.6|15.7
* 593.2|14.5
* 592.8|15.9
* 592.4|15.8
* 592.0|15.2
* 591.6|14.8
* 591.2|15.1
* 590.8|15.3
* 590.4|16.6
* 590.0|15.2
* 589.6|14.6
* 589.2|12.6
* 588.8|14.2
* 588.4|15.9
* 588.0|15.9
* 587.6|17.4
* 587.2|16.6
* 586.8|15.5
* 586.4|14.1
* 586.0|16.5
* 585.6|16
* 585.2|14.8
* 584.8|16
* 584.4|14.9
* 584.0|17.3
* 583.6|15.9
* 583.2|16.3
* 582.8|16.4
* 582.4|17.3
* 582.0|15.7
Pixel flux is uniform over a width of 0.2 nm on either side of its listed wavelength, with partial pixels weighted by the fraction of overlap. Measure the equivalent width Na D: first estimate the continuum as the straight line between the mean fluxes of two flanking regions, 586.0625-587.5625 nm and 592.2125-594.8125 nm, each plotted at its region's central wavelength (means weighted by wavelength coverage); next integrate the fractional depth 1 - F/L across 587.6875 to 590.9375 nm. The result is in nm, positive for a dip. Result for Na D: 0.10 nm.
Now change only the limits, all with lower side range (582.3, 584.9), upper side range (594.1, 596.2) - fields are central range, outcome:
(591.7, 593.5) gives 0.05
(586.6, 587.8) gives -0.03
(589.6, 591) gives 0.03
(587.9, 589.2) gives 0.09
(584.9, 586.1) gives 0.03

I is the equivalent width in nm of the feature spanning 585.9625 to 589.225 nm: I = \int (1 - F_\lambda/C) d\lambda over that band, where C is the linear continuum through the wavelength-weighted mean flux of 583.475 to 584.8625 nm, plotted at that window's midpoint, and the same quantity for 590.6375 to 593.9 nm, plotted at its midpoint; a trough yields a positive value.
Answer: 0.04 nm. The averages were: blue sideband 16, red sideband 15.3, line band 15.5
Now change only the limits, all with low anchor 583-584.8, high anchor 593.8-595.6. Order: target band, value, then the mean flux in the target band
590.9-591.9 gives 0.04 nm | 15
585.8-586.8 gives 0.04 nm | 15.3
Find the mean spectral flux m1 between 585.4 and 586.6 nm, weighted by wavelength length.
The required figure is 15.5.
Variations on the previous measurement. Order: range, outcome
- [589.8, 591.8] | 15.4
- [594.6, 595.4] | 15.8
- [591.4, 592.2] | 15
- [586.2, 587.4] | 15.4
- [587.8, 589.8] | 14.6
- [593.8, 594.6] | 14.9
